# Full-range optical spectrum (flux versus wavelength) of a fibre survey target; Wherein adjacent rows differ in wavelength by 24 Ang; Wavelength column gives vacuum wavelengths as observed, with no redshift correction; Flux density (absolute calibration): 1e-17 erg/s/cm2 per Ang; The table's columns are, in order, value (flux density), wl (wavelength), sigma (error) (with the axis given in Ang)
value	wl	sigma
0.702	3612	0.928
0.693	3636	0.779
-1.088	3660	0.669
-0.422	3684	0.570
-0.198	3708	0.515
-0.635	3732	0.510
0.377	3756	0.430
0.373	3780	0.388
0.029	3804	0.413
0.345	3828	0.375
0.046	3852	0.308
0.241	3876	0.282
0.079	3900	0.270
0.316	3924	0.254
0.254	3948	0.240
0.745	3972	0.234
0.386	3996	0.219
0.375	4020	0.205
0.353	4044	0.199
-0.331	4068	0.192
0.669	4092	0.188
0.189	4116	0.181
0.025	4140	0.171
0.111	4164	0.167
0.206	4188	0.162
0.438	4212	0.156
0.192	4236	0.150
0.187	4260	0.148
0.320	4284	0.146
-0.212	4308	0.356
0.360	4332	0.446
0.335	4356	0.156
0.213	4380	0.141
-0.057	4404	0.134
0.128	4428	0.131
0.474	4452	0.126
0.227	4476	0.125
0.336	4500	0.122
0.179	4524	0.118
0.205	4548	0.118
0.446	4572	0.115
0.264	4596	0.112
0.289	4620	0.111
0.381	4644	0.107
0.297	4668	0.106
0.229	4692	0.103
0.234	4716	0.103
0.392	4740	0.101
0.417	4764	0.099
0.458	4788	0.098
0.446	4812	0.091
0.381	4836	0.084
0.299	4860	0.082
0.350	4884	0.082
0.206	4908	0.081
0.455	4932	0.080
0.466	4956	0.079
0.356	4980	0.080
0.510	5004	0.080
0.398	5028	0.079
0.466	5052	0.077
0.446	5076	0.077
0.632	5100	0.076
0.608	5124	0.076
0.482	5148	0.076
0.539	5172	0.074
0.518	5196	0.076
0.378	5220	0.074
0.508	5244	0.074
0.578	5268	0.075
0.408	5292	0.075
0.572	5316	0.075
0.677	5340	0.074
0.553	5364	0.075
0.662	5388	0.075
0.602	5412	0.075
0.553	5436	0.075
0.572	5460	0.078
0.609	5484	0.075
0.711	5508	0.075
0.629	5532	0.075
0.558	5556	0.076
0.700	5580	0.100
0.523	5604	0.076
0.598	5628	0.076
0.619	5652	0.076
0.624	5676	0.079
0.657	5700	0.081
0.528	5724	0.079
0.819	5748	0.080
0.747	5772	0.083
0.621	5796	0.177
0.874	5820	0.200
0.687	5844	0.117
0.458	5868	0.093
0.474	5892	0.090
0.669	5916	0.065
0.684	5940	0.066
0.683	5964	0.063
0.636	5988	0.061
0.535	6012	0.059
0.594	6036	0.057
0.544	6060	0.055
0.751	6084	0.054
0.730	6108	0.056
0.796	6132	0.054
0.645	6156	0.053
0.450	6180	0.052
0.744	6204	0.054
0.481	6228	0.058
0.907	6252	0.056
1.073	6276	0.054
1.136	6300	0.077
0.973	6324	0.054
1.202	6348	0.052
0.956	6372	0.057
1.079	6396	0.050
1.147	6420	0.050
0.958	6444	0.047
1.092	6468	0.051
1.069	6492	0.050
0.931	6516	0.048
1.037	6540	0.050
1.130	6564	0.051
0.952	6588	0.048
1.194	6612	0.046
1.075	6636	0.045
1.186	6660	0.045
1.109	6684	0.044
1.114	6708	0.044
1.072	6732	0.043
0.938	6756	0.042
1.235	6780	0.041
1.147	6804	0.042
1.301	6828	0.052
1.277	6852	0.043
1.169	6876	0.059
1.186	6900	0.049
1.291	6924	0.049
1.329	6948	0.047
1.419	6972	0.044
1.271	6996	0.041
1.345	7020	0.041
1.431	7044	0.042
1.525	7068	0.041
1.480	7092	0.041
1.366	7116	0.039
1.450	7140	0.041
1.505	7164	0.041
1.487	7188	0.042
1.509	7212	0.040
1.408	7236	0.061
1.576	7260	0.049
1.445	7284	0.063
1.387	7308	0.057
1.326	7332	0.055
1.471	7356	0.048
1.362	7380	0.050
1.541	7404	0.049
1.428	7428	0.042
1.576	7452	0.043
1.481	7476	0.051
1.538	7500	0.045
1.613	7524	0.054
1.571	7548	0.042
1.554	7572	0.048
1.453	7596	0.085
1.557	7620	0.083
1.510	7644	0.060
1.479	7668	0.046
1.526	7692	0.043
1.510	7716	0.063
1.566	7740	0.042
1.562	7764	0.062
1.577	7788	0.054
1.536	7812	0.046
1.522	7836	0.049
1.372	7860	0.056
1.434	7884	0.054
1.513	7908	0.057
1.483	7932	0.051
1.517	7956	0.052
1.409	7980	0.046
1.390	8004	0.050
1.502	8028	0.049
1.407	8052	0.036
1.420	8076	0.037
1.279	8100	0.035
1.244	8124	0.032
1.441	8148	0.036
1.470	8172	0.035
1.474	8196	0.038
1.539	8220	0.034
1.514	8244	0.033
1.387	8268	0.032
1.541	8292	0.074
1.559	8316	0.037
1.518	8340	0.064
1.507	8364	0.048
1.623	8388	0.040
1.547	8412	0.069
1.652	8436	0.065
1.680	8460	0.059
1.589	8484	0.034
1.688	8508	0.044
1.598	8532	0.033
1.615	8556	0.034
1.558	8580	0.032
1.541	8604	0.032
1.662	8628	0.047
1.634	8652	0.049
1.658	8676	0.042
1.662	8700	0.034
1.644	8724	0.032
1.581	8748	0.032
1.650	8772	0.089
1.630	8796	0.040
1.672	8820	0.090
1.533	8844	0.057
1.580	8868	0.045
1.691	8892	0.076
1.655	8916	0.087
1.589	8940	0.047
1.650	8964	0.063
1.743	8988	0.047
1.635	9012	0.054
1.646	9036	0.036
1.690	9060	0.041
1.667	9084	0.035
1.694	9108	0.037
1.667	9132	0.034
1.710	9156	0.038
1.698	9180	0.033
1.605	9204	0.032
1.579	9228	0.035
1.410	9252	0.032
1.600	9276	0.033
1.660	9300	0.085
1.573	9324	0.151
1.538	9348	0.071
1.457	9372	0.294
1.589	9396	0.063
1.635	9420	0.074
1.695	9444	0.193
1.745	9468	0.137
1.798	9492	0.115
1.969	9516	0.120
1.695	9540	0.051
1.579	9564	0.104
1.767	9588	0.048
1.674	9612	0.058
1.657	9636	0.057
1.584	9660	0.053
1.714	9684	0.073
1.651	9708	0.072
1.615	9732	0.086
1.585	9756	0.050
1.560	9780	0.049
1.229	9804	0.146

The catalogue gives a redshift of 0.57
